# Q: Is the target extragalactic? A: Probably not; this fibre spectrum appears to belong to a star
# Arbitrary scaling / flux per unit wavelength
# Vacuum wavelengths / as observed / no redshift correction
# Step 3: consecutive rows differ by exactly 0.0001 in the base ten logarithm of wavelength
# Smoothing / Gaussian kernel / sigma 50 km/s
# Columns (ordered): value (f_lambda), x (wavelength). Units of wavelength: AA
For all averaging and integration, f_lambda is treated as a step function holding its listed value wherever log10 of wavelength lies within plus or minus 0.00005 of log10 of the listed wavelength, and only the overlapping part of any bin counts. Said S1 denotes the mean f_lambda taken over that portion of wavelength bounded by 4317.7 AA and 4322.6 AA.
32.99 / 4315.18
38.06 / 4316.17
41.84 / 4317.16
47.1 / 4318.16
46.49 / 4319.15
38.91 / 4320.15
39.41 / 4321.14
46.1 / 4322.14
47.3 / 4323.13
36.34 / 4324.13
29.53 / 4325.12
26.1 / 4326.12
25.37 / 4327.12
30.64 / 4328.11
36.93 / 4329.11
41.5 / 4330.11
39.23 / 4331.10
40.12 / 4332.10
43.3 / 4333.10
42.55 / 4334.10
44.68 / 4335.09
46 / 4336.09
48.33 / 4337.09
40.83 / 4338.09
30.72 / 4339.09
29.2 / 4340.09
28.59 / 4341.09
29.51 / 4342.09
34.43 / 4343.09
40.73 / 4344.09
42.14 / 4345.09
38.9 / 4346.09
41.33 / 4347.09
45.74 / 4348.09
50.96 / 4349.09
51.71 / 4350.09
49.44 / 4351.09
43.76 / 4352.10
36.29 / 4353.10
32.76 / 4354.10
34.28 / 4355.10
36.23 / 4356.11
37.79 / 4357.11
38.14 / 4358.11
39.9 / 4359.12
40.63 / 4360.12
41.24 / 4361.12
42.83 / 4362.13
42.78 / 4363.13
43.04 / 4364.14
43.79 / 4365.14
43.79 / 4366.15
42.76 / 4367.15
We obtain 43.5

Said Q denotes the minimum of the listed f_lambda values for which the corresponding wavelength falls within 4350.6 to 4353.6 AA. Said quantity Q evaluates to 36.29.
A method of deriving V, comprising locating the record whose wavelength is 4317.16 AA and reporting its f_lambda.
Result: 41.84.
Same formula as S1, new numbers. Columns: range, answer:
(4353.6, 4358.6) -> 35.9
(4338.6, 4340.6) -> 29.9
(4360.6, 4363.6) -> 42.3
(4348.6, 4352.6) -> 48.9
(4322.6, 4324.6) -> 42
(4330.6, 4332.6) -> 39.7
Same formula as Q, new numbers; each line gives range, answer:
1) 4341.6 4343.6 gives 29.51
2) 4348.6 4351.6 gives 49.44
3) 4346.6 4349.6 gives 41.33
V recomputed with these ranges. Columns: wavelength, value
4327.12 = 25.37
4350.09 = 51.71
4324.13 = 36.34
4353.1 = 36.29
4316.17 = 38.06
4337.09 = 48.33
